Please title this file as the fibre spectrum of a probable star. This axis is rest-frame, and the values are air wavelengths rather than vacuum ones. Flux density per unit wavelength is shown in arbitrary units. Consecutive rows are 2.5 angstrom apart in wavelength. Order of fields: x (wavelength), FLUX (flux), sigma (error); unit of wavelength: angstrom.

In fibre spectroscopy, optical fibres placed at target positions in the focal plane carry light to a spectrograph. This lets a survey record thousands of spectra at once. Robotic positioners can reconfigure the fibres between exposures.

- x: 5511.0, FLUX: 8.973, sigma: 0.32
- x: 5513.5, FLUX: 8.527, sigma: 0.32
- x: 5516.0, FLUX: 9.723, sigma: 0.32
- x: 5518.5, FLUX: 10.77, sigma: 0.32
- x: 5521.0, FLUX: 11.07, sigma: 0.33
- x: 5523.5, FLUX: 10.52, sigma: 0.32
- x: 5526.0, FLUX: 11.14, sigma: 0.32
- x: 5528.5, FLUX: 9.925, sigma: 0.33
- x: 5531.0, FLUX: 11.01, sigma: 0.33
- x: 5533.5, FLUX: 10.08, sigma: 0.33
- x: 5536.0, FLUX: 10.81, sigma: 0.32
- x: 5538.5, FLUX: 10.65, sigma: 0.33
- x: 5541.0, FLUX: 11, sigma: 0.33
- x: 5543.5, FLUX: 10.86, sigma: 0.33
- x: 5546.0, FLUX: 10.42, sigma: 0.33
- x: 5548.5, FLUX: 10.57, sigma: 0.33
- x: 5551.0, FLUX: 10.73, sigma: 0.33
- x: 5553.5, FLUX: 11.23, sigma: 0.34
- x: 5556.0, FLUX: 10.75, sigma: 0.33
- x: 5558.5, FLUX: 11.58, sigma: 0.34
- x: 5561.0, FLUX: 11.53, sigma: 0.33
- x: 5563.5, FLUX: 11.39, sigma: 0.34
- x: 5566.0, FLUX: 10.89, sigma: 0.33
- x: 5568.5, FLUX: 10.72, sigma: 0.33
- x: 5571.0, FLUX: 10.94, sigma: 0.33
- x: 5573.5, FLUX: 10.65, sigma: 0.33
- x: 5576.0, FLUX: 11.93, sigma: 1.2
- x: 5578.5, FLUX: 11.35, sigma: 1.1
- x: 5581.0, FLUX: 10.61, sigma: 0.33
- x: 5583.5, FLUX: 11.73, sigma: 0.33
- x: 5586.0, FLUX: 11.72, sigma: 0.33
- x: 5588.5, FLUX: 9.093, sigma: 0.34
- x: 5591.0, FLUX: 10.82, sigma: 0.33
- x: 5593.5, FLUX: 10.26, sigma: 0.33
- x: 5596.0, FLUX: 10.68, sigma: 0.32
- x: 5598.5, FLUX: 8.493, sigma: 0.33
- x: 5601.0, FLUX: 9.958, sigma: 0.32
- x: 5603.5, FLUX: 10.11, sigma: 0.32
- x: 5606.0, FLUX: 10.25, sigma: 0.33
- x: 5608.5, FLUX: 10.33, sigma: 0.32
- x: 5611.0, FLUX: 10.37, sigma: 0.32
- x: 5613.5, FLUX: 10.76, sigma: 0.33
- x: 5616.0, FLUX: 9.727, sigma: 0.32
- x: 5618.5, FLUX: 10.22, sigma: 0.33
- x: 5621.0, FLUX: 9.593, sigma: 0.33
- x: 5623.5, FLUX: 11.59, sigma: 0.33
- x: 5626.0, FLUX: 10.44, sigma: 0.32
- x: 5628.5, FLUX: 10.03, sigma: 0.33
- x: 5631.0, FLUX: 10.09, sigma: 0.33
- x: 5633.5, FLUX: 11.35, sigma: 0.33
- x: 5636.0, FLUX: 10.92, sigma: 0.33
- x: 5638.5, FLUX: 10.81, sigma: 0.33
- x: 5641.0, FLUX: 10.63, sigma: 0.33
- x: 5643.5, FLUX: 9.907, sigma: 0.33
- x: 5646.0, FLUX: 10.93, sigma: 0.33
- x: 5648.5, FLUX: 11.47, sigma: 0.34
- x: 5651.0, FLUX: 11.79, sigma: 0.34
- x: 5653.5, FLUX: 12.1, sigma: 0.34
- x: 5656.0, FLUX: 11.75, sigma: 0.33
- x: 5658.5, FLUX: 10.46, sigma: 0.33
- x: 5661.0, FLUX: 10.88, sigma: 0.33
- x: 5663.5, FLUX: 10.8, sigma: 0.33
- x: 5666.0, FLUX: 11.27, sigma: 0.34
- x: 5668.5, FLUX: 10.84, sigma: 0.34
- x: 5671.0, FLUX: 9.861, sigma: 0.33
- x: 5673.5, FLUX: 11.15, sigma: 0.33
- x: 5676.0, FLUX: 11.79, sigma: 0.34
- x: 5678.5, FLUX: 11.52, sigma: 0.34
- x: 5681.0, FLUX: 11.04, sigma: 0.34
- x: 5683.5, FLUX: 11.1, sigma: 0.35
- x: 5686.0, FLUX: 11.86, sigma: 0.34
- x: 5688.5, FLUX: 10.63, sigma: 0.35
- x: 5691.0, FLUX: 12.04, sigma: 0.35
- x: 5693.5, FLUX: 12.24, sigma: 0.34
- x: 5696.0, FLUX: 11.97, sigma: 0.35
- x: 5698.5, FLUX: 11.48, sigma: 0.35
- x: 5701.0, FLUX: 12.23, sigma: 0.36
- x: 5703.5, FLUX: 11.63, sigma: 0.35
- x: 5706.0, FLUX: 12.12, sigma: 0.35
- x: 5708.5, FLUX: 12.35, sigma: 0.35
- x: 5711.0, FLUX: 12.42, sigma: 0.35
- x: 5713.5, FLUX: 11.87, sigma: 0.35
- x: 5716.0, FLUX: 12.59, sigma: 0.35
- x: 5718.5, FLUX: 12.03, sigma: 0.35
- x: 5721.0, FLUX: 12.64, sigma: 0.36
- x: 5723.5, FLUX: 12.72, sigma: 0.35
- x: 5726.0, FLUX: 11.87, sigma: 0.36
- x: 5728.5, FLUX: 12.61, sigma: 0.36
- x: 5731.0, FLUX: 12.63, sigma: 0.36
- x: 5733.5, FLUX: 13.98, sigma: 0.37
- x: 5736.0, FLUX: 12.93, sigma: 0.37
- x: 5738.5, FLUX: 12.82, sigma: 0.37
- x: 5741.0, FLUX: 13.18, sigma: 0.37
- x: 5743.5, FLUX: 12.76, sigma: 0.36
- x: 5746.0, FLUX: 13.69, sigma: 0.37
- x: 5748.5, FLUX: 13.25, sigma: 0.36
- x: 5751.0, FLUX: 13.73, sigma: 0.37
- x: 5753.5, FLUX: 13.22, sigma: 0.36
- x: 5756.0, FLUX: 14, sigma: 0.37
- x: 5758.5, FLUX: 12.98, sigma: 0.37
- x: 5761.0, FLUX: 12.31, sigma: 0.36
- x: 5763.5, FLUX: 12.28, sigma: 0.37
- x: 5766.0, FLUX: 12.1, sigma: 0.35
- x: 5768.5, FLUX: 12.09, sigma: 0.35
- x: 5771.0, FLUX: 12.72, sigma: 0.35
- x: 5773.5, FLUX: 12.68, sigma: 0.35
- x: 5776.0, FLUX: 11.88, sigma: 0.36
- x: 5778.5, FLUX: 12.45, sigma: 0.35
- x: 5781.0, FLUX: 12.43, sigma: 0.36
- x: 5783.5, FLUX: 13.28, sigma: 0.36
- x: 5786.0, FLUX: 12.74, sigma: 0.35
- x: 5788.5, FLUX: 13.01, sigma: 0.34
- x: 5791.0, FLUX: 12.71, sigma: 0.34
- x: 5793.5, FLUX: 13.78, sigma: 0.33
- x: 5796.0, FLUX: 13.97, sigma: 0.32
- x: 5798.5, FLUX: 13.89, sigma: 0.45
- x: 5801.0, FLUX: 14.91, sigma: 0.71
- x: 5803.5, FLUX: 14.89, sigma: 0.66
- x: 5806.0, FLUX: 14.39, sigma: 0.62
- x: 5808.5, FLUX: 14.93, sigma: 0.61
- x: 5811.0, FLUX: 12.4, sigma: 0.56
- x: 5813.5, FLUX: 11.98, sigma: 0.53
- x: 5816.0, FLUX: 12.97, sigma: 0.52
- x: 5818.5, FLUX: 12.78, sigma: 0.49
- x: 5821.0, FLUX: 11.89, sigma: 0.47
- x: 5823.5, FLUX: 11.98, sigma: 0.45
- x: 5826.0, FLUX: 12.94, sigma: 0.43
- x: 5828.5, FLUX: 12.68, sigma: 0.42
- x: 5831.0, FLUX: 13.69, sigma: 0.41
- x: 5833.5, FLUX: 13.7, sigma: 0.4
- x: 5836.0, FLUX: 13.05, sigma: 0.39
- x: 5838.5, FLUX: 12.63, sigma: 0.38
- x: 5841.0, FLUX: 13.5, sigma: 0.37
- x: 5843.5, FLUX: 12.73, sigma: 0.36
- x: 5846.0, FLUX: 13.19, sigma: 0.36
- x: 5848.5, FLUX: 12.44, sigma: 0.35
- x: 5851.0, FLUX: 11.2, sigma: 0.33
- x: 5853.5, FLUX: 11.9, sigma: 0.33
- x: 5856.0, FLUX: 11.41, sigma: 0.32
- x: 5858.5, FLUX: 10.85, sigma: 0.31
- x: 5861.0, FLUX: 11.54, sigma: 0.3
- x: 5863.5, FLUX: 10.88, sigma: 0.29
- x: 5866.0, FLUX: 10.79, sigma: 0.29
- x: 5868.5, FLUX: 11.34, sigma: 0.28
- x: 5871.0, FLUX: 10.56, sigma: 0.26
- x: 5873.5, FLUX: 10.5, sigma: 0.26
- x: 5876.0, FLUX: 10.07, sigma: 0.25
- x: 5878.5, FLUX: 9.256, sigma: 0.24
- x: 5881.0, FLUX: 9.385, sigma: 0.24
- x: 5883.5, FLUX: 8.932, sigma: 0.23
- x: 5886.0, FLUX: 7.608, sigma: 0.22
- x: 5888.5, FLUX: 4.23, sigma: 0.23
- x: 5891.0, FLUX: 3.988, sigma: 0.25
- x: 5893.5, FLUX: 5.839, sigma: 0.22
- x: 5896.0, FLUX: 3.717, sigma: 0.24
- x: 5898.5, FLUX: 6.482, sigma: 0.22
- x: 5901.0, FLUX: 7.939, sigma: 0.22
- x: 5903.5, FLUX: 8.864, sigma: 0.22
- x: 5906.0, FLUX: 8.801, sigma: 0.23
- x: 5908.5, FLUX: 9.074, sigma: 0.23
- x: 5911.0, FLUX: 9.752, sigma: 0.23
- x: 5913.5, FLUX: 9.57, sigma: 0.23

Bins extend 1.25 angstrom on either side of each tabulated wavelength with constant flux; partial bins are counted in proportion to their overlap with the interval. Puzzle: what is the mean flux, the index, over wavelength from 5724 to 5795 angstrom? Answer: 12.9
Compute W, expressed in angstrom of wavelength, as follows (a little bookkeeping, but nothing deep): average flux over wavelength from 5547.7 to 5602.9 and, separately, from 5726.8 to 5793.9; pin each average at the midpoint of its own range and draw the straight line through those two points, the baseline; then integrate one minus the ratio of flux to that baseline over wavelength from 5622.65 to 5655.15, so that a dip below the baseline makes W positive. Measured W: 1.6 angstrom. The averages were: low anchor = 10.8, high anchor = 12.9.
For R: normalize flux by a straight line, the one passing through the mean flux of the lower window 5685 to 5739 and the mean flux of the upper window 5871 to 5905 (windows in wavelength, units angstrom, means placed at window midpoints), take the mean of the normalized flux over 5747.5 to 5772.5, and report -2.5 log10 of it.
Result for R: -0.17 mag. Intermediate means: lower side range 12.3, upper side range 7.57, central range 12.9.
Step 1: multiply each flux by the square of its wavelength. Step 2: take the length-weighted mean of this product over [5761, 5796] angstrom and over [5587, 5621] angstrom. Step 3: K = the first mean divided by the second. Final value 1.3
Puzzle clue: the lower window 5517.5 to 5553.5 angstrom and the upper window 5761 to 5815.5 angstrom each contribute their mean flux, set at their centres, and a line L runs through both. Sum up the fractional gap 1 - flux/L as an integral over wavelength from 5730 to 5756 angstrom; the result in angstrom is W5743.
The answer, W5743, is -1.2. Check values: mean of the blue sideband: 10.7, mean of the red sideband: 13.1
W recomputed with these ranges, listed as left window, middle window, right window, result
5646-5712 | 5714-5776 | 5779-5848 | -2.4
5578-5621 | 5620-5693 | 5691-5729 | 1.8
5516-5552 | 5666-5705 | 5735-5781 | 2.2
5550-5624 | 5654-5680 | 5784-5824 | 1.3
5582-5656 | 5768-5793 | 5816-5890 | -3.5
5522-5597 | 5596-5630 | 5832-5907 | 1.7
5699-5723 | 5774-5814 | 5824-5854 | -2.4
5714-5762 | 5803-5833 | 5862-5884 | -4.6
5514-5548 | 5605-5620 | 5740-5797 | 1.5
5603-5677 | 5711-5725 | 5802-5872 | -1.1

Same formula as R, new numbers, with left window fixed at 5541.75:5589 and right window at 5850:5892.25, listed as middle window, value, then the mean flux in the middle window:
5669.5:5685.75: -0.06 mag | 11.1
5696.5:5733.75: -0.19 mag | 12.3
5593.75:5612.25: 0.08 mag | 10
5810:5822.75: -0.24 mag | 12.4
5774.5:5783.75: -0.23 mag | 12.4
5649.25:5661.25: -0.08 mag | 11.4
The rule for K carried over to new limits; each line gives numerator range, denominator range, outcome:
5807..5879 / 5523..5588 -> 1.22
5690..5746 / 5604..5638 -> 1.23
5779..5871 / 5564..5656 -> 1.29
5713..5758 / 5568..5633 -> 1.29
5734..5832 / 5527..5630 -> 1.32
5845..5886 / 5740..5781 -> 0.87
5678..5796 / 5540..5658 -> 1.22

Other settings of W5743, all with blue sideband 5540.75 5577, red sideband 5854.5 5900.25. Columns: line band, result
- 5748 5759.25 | -4.5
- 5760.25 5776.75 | -4.8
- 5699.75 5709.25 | -2.0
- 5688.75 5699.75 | -1.9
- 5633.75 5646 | -0.3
